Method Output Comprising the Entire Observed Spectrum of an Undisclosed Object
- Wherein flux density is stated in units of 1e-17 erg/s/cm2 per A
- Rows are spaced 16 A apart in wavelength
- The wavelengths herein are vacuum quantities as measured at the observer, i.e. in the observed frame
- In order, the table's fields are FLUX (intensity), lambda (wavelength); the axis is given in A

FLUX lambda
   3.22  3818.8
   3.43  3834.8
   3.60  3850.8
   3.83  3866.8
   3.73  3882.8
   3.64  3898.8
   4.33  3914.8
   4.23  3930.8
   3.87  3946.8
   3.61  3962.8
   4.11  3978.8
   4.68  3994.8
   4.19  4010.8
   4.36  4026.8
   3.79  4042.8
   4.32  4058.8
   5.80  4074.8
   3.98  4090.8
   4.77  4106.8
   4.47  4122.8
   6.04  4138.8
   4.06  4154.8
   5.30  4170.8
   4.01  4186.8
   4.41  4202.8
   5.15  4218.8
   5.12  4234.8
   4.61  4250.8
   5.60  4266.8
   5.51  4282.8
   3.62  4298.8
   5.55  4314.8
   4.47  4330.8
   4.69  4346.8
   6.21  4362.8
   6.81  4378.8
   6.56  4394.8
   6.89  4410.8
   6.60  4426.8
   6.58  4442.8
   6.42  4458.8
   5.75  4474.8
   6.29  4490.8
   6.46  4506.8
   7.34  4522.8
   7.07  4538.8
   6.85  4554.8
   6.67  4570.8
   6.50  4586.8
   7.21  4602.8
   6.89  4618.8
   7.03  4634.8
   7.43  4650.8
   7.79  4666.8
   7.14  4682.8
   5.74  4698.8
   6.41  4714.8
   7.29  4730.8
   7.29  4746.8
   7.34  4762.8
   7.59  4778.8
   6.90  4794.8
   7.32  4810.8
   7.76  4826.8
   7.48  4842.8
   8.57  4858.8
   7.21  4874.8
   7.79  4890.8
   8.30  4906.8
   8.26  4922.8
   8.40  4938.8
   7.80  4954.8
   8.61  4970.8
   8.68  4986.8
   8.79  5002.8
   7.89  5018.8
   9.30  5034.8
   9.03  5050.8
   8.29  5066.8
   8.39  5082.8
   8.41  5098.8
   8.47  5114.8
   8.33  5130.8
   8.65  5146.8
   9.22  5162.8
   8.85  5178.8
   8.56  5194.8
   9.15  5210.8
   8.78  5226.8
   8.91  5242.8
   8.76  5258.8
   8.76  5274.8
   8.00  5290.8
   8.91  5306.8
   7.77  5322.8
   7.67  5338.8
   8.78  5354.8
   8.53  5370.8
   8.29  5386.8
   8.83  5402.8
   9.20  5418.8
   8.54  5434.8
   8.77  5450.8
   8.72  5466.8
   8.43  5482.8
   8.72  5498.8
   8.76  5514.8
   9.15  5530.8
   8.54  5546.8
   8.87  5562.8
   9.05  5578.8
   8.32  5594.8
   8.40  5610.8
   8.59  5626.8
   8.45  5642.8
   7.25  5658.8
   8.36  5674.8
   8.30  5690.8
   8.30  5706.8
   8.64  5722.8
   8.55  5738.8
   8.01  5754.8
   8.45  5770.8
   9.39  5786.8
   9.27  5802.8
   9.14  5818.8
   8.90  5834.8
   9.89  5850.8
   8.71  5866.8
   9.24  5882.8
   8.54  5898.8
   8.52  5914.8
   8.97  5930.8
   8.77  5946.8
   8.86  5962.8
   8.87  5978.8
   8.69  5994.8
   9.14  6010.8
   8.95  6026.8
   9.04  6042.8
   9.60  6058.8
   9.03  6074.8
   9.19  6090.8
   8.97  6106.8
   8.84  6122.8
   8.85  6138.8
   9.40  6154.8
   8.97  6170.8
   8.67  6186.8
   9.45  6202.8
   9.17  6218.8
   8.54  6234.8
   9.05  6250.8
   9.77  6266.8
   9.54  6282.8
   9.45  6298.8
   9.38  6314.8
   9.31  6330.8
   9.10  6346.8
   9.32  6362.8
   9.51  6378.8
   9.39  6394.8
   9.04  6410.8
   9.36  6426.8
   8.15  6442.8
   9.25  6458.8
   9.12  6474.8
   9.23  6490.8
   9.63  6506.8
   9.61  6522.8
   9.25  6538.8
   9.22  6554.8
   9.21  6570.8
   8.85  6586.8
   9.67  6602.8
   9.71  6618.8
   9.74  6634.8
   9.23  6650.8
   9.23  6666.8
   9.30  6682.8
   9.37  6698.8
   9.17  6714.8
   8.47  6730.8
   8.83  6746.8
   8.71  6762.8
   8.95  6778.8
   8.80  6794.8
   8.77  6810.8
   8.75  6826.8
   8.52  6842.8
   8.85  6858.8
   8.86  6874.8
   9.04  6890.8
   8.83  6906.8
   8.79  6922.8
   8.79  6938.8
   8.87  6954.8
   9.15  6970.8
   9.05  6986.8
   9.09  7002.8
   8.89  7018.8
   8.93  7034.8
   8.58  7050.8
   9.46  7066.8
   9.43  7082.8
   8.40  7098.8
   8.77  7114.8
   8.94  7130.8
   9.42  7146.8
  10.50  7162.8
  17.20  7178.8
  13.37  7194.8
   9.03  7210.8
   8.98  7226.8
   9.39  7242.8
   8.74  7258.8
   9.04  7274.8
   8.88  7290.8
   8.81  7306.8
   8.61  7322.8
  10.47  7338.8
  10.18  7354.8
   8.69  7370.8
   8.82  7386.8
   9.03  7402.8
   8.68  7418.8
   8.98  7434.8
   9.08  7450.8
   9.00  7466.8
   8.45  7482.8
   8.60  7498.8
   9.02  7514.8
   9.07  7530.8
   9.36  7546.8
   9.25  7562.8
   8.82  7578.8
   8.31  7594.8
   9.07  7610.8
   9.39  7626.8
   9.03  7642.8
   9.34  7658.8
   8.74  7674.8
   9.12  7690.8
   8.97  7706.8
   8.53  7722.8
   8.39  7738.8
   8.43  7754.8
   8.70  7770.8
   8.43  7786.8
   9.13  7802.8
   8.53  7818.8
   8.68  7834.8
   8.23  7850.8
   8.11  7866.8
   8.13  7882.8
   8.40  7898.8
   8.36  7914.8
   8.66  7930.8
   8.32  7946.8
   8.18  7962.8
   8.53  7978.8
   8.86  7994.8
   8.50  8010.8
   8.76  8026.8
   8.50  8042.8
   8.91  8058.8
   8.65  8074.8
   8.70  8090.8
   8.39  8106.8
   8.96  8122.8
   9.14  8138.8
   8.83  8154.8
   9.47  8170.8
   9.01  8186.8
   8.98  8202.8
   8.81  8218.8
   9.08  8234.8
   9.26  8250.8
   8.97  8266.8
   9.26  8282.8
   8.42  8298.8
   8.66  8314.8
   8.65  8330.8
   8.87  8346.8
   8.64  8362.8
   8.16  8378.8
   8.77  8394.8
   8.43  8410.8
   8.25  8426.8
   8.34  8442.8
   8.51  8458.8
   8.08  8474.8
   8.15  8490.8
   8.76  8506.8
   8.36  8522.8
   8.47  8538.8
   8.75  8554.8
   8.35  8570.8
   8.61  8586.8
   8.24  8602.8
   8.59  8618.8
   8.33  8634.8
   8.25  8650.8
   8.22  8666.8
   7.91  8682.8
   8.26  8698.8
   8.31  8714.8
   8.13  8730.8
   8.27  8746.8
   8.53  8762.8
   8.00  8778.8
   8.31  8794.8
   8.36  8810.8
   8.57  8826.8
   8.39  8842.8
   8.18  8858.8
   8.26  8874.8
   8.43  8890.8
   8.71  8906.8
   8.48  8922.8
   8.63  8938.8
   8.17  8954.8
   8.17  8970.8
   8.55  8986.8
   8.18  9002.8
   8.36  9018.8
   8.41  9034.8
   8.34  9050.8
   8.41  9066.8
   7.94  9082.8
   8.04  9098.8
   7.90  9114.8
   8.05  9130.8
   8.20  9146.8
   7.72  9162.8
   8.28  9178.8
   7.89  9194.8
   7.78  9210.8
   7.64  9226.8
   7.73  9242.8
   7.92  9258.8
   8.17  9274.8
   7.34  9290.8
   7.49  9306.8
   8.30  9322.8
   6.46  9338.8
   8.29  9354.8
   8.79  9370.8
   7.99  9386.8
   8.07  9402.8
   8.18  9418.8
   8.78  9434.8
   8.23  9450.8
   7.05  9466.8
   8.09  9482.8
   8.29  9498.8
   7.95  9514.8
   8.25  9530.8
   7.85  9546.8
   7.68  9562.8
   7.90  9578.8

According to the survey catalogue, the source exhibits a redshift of 0.093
